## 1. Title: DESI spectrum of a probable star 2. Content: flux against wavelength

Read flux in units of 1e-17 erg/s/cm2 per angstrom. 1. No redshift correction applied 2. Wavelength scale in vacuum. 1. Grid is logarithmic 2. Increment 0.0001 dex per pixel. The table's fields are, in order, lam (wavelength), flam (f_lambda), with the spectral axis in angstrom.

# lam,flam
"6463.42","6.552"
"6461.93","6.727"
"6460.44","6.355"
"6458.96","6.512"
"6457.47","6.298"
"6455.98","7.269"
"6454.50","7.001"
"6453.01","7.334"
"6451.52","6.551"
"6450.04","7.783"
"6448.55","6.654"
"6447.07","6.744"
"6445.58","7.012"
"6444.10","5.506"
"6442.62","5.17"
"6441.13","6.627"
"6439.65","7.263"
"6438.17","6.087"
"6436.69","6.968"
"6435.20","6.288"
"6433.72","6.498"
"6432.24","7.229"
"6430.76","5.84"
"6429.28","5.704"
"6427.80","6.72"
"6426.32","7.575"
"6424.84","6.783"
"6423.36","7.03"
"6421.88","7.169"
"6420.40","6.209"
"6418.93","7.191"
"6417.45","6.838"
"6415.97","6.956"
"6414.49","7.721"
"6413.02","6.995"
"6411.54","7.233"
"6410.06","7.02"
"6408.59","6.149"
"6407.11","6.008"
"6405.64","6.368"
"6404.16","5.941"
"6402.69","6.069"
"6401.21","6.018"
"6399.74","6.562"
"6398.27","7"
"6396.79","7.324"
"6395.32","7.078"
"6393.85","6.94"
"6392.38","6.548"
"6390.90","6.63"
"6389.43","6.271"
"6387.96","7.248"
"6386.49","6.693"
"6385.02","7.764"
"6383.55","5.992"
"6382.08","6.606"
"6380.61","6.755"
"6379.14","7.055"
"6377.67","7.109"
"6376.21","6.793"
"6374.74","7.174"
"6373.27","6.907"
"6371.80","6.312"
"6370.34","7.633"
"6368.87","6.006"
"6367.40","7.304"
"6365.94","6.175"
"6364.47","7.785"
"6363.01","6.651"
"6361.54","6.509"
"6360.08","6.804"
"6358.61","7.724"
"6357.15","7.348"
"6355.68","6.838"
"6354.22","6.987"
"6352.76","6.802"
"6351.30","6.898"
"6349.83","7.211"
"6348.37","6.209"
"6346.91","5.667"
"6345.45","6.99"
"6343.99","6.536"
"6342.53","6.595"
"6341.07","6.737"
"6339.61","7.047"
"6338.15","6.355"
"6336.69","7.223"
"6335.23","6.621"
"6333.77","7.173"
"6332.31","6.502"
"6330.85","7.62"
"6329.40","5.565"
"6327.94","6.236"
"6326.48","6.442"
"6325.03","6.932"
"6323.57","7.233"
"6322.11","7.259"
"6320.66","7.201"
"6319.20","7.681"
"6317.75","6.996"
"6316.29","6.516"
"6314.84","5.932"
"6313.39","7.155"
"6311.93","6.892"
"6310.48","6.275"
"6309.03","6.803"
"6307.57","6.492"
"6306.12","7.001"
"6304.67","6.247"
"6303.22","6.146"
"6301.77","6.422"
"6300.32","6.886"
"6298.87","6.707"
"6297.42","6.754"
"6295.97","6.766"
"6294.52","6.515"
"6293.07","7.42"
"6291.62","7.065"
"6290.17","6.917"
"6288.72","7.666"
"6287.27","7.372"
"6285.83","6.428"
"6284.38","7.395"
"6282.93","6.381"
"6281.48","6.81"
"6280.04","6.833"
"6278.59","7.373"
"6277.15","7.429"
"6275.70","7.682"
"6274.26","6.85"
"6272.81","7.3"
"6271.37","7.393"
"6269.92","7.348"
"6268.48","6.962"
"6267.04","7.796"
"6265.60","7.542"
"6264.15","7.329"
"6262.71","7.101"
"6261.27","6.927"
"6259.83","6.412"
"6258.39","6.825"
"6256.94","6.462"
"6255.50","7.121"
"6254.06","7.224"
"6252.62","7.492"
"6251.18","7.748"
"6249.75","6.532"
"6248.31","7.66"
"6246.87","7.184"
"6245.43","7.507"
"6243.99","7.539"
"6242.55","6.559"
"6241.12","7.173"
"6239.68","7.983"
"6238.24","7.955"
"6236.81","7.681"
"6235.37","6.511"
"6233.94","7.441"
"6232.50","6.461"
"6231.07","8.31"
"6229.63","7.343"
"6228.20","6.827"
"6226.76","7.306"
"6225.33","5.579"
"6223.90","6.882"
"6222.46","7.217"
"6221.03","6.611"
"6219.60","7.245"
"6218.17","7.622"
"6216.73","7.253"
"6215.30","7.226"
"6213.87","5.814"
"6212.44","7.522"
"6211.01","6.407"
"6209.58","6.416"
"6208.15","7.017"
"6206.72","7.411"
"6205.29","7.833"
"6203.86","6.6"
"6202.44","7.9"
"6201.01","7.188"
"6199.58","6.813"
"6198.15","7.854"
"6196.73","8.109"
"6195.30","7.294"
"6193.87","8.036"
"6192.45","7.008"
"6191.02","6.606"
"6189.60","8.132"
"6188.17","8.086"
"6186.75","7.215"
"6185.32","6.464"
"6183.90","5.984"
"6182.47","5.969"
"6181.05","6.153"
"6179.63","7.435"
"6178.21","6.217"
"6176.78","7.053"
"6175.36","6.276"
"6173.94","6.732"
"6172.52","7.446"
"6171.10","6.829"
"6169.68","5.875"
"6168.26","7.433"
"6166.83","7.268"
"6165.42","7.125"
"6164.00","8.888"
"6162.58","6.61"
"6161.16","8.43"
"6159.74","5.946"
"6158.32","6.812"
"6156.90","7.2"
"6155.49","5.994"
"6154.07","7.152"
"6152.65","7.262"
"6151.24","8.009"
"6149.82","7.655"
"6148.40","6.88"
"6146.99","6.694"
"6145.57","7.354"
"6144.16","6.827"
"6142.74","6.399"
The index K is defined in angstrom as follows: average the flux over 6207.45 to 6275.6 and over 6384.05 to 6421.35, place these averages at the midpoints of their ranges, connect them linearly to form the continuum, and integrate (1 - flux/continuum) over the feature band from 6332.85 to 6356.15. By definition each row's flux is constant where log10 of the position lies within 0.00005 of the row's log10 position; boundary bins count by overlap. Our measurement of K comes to 0.5 angstrom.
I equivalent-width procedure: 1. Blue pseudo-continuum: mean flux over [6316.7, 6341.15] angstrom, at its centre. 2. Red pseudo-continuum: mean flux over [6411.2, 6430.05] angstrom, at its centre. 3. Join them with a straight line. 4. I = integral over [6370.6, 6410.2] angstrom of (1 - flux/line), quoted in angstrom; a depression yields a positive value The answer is 1.3 angstrom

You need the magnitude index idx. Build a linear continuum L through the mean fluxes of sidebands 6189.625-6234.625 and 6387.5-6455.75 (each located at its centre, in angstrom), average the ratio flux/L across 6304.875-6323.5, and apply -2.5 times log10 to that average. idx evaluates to 0.01 mag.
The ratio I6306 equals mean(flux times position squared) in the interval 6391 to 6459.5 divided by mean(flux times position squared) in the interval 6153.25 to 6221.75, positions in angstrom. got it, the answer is 1.02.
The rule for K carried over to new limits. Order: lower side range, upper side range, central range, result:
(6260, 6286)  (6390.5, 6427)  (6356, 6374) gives -0.1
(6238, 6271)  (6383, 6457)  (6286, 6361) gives 2.2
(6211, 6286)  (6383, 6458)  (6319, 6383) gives 0.4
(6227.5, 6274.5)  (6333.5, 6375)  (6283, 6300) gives 0.2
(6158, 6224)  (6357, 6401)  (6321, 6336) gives 0.3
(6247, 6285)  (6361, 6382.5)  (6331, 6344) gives 0.3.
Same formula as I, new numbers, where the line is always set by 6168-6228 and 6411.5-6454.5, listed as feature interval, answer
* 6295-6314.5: 0.7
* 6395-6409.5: 0.7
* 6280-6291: -0.1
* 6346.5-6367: -0.1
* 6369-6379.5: -0.2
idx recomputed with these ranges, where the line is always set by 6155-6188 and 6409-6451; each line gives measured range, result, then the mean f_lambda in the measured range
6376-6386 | -0.02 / 6.87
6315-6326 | -0.04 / 7.04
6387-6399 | -0.02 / 6.87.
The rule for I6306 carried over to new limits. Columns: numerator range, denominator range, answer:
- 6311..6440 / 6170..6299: 1.00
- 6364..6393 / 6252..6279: 0.99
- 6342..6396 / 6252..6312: 1.01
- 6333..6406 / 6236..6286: 0.97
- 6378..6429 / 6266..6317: 1.01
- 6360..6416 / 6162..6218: 1.02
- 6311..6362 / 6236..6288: 0.97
